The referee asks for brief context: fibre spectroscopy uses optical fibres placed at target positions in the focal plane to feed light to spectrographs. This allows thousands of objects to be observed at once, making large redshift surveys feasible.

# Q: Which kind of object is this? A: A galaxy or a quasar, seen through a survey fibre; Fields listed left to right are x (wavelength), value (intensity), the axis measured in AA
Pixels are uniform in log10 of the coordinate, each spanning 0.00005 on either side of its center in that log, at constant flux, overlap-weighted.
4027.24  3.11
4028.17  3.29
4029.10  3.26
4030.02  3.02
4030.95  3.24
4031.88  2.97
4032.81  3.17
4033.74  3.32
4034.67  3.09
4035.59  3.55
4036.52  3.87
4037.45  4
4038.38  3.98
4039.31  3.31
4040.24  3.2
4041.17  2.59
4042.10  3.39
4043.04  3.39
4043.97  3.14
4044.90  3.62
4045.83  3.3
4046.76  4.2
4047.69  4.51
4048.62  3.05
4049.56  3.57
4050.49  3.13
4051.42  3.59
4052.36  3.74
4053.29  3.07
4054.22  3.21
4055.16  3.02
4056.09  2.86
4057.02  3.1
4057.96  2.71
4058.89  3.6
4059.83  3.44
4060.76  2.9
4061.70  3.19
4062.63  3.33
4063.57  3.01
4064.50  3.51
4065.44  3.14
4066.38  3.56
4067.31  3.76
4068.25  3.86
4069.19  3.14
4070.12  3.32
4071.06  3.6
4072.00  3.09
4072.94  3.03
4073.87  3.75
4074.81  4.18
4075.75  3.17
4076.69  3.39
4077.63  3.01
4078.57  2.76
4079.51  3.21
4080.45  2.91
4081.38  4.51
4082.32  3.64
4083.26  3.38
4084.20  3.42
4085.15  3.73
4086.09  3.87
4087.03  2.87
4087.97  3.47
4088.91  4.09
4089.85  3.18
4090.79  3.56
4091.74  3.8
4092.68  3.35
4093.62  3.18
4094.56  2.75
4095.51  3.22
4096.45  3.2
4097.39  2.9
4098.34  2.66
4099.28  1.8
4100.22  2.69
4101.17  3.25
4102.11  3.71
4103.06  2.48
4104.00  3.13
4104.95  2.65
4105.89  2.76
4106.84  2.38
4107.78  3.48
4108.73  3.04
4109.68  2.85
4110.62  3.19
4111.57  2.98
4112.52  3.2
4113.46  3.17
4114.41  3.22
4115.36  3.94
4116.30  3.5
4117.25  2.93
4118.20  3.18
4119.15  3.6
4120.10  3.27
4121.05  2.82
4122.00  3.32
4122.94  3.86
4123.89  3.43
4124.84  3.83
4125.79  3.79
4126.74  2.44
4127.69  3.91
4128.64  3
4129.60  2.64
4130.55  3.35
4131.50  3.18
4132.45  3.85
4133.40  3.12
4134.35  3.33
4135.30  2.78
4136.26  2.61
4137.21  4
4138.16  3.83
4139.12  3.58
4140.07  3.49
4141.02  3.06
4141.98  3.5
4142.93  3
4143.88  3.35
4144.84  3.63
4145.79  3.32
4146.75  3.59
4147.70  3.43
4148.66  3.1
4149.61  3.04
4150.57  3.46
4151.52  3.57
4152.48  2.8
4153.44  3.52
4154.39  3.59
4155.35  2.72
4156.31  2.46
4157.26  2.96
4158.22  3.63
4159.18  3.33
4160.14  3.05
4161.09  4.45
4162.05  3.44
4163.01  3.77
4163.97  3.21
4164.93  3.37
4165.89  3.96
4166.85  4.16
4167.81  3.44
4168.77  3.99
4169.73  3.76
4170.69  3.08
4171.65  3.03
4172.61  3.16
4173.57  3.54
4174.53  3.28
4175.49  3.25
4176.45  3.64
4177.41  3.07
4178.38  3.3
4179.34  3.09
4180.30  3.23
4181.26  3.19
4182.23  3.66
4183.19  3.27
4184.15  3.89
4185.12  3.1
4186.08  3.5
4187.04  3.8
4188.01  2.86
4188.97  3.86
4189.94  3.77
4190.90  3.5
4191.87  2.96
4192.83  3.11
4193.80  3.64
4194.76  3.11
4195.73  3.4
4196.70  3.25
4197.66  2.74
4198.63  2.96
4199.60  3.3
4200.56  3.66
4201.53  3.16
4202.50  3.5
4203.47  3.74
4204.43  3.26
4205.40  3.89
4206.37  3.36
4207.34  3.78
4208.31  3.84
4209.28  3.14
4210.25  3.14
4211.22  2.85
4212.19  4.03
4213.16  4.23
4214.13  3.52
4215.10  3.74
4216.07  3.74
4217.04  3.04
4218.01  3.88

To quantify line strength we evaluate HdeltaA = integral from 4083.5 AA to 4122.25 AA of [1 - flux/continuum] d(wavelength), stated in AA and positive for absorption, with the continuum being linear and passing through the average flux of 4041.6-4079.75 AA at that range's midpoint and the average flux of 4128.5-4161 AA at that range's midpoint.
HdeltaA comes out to 1.75 AA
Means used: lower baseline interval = 3.35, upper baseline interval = 3.28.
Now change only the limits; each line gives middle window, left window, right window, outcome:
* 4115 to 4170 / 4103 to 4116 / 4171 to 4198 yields -3.50 AA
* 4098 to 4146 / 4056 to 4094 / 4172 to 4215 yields 2.73 AA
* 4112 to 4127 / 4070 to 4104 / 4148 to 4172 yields -0.11 AA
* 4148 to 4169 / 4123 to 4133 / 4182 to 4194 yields 0.01 AA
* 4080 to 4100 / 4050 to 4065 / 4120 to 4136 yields -0.35 AA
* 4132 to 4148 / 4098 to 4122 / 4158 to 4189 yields -0.69 AA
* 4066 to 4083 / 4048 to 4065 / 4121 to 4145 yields -0.93 AA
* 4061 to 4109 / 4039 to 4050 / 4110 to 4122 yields 1.11 AA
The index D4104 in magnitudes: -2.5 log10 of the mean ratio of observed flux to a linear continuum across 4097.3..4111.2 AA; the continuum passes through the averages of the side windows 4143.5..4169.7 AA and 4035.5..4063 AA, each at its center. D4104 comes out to 0.19 mag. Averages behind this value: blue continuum 3.38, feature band 2.86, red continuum 3.43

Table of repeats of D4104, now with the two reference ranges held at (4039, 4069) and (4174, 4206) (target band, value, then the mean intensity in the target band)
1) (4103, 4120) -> 0.08 mag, 3.11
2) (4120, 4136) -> 0.02 mag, 3.28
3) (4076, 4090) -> -0.03 mag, 3.43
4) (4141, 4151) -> 0.01 mag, 3.33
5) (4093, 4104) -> 0.15 mag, 2.91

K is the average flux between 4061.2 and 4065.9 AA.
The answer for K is 3.23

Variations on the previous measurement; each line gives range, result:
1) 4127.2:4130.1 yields 3.17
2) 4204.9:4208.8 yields 3.71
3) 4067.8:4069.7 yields 3.5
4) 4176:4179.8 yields 3.27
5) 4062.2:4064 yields 3.16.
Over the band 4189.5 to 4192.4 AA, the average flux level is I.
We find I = 3.41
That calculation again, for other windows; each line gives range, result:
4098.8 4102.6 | 2.86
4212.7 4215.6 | 3.83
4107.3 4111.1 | 3.14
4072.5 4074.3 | 3.4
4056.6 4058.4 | 2.89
